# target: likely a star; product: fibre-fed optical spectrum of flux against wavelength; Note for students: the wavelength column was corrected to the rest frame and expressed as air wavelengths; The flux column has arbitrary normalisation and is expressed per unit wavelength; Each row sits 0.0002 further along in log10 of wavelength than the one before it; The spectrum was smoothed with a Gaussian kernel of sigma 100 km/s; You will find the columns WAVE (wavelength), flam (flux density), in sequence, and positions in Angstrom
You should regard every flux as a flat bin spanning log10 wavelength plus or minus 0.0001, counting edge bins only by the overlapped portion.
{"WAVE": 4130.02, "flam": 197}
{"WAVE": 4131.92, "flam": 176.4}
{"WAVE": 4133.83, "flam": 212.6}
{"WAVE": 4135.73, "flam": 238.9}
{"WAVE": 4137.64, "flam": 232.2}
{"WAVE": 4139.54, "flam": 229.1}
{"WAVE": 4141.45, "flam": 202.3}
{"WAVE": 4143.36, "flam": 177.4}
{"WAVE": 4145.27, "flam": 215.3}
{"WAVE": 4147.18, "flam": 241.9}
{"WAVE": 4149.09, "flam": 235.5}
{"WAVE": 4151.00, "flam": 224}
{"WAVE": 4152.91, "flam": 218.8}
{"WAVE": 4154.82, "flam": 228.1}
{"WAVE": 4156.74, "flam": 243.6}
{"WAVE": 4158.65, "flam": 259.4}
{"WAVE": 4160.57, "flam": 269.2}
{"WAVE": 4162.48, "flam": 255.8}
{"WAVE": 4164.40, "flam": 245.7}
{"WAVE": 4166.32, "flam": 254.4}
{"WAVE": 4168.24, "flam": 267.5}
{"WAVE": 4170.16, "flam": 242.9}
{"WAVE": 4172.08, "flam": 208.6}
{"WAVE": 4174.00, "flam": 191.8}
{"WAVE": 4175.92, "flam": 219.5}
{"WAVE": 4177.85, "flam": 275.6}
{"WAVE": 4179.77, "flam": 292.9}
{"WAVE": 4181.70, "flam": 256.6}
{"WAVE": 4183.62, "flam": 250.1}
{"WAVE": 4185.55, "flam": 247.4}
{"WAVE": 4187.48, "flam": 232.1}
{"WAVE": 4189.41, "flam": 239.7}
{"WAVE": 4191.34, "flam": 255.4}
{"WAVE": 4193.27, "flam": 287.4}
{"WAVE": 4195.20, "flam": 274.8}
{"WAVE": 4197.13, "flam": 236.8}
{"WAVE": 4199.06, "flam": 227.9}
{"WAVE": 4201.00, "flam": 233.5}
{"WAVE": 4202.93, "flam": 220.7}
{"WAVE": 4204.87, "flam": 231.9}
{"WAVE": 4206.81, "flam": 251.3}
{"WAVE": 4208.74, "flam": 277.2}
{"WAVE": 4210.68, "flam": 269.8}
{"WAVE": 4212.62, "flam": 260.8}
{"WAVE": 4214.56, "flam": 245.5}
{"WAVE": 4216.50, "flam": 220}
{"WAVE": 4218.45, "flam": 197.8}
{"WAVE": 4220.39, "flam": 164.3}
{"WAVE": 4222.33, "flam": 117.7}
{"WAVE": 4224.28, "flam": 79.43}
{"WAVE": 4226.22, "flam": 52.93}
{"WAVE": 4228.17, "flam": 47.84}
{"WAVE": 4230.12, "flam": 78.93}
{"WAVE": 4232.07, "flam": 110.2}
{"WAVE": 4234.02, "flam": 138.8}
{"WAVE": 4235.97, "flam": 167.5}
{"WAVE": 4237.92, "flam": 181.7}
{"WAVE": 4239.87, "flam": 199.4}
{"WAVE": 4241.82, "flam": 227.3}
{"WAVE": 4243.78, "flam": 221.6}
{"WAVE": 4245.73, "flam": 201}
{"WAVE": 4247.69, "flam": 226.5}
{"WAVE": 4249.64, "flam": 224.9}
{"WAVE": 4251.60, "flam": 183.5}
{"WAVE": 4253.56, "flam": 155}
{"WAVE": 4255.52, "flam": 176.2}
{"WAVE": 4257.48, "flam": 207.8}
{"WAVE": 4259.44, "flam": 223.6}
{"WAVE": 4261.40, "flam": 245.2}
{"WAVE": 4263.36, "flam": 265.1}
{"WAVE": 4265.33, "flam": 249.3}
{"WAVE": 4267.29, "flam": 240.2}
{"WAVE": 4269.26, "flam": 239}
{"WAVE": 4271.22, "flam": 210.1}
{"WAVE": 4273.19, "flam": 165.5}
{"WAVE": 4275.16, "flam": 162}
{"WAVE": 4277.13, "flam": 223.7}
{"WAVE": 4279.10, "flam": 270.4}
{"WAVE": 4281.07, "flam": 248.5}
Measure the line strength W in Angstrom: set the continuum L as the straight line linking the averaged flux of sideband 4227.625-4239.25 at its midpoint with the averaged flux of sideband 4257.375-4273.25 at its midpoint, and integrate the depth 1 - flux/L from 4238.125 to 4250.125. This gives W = -3.96 Angstrom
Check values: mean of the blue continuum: 126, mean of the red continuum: 232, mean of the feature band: 214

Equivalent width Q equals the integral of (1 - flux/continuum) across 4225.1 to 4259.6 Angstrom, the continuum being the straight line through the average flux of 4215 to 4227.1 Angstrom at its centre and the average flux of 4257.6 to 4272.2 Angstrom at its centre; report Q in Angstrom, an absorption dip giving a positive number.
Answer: 4.7 Angstrom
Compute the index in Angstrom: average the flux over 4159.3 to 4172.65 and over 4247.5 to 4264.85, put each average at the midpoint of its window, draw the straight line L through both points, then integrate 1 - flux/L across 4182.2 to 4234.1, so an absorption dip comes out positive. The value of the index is 6.89 Angstrom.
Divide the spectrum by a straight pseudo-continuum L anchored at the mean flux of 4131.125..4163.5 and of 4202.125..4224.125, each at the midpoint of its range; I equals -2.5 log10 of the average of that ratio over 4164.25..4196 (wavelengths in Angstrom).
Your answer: -0.124 mag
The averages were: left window 227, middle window 250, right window 218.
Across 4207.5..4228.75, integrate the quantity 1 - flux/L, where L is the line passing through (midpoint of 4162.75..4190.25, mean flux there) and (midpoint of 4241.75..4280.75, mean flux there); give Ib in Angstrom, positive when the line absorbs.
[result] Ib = 4.8 Angstrom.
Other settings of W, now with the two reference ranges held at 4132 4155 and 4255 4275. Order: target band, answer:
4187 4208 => -2.42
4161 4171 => -1.57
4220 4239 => 9.27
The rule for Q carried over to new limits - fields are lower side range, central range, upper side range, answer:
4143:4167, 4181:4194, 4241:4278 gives -1.3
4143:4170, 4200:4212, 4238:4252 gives -1.3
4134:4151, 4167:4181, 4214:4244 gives -3.4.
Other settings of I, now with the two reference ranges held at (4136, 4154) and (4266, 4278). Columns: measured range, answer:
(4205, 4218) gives -0.171 mag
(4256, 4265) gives -0.120 mag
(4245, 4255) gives 0.069 mag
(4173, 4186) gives -0.144 mag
